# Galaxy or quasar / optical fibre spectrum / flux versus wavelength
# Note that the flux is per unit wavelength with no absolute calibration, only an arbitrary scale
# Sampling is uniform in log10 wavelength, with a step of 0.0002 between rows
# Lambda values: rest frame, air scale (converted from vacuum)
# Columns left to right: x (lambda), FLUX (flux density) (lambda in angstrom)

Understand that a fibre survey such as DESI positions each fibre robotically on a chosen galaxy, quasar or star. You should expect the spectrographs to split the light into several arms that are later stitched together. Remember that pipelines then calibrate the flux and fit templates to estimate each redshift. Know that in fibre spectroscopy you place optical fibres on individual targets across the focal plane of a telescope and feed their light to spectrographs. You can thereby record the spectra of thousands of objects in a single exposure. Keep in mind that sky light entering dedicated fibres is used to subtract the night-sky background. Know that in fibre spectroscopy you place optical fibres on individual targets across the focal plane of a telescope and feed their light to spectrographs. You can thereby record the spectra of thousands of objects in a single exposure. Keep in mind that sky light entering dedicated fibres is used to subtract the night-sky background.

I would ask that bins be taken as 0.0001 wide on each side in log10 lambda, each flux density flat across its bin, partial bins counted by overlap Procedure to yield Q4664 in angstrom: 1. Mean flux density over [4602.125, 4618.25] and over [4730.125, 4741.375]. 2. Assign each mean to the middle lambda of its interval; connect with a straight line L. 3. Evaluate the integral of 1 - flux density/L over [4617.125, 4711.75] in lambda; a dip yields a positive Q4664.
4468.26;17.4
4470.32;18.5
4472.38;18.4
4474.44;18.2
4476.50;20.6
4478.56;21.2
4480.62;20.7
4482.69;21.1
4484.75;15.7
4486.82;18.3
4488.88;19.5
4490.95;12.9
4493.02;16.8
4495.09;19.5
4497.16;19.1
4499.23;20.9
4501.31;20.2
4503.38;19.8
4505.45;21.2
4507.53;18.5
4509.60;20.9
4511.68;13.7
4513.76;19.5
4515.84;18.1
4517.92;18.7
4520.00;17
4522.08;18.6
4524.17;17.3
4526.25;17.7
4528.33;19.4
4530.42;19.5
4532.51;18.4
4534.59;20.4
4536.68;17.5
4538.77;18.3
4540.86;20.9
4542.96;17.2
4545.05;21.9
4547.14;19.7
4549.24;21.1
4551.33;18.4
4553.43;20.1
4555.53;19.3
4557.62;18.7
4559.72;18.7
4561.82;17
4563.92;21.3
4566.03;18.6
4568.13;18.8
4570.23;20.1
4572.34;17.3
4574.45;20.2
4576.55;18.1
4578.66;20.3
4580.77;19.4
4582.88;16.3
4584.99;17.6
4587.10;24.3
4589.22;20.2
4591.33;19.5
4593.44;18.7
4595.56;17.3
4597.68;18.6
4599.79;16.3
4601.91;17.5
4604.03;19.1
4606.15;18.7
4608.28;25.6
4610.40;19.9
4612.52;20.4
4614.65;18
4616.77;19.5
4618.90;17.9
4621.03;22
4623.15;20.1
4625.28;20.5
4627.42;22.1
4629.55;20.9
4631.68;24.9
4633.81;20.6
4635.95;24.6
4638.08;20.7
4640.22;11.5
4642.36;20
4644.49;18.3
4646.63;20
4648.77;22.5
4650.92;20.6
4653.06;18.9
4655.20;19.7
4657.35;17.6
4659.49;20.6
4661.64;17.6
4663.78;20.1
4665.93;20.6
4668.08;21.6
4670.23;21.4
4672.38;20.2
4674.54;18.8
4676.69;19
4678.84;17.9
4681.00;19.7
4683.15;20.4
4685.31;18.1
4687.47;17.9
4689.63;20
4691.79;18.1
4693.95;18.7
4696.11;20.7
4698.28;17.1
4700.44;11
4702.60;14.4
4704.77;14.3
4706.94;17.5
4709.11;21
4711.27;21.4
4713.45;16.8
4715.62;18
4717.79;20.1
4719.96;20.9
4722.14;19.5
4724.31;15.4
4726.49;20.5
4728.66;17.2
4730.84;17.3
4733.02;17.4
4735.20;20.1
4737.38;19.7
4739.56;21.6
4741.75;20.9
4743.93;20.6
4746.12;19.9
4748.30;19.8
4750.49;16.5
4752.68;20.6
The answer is 1.9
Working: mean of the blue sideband 20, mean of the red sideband 19.4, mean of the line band 19.3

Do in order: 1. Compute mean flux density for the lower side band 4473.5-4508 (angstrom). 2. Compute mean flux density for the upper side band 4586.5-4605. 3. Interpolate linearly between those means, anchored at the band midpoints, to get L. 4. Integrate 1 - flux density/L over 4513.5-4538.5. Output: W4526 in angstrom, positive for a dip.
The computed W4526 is 0.7 angstrom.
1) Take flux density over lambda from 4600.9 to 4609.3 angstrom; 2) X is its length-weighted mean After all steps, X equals 20.2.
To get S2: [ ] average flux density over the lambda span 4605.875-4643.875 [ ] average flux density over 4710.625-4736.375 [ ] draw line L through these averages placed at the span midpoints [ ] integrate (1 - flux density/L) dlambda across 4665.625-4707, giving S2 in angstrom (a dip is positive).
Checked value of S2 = 2.17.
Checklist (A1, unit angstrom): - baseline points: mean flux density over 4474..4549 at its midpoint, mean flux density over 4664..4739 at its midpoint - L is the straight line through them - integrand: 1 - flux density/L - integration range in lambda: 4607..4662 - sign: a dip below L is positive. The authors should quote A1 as -4.4 angstrom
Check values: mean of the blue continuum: 18.9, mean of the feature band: 20.2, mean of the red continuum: 18.6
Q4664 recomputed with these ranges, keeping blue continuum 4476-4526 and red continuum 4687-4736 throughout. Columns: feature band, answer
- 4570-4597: -1.02 angstrom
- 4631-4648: -1.61 angstrom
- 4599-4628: -2.33 angstrom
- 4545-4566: -1.05 angstrom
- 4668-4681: -1.08 angstrom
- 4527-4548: -0.80 angstrom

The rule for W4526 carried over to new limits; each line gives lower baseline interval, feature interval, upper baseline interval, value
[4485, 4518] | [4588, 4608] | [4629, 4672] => 0.8 angstrom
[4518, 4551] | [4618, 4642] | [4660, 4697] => -1.5 angstrom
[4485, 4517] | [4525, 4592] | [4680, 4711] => -3.4 angstrom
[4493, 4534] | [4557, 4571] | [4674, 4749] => -0.2 angstrom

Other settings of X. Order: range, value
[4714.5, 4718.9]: 19.1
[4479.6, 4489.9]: 19.1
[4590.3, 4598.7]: 18.5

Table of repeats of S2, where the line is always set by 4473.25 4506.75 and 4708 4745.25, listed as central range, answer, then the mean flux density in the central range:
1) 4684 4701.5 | 1.40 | 17.7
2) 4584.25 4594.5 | -0.50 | 20.1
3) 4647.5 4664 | -0.37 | 19.7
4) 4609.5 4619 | -0.02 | 19.3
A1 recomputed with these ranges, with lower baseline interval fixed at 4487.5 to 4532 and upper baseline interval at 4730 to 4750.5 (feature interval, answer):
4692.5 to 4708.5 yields 2.43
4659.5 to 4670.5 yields -0.57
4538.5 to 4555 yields -0.95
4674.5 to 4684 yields 0.05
